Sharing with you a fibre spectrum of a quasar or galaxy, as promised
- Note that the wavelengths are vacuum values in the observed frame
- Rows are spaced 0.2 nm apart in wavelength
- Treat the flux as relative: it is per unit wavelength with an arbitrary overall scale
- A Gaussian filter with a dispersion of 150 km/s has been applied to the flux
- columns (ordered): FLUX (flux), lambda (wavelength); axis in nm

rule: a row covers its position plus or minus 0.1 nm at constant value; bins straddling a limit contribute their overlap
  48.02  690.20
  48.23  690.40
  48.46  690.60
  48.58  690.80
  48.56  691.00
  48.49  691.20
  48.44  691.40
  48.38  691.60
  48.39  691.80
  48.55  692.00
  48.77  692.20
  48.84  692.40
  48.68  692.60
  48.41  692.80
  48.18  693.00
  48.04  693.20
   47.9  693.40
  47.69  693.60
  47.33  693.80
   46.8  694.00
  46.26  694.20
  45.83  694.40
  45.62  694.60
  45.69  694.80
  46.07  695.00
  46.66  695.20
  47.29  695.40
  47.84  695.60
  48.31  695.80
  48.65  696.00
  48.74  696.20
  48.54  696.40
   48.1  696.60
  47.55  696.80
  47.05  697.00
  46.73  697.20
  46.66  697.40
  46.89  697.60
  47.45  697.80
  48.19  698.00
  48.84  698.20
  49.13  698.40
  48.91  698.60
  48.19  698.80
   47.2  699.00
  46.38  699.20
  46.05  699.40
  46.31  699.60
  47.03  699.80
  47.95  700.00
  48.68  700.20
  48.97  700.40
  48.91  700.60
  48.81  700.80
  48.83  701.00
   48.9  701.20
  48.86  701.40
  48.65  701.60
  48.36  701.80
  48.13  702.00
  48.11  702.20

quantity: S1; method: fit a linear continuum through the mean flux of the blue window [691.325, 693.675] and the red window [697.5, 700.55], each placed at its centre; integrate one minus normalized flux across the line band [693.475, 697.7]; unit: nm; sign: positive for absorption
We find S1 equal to 0.08 nm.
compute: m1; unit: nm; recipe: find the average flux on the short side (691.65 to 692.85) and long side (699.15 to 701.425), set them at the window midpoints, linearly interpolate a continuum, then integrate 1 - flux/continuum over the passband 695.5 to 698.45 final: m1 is 0.021 nm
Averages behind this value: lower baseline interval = 48.6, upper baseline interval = 48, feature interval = 47.9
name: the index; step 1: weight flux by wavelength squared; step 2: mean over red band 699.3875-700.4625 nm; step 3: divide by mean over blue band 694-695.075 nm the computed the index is 1.05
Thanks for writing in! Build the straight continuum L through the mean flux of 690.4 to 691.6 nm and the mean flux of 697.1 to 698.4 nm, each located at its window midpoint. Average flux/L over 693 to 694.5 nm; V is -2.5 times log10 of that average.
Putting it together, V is 0.02 mag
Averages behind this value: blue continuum 48.5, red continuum 47.6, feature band 47.2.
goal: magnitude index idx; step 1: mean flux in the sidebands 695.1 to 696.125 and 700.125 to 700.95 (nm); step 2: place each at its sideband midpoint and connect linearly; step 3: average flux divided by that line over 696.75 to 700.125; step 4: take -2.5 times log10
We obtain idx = 0.021 mag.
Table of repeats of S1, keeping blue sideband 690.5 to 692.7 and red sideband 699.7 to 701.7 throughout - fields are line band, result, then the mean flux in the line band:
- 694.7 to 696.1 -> 0.04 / 47.2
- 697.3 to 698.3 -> 0.02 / 47.6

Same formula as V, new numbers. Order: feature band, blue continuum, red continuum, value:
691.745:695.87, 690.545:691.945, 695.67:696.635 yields 0.02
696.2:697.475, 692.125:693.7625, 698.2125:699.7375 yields 0.01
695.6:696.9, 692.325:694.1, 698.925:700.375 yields -0.02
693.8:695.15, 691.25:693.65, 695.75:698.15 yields 0.04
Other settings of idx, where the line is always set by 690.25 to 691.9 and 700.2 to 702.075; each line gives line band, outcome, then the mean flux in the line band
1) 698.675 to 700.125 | 0.04 mag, 47.1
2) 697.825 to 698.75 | 0.00 mag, 48.6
